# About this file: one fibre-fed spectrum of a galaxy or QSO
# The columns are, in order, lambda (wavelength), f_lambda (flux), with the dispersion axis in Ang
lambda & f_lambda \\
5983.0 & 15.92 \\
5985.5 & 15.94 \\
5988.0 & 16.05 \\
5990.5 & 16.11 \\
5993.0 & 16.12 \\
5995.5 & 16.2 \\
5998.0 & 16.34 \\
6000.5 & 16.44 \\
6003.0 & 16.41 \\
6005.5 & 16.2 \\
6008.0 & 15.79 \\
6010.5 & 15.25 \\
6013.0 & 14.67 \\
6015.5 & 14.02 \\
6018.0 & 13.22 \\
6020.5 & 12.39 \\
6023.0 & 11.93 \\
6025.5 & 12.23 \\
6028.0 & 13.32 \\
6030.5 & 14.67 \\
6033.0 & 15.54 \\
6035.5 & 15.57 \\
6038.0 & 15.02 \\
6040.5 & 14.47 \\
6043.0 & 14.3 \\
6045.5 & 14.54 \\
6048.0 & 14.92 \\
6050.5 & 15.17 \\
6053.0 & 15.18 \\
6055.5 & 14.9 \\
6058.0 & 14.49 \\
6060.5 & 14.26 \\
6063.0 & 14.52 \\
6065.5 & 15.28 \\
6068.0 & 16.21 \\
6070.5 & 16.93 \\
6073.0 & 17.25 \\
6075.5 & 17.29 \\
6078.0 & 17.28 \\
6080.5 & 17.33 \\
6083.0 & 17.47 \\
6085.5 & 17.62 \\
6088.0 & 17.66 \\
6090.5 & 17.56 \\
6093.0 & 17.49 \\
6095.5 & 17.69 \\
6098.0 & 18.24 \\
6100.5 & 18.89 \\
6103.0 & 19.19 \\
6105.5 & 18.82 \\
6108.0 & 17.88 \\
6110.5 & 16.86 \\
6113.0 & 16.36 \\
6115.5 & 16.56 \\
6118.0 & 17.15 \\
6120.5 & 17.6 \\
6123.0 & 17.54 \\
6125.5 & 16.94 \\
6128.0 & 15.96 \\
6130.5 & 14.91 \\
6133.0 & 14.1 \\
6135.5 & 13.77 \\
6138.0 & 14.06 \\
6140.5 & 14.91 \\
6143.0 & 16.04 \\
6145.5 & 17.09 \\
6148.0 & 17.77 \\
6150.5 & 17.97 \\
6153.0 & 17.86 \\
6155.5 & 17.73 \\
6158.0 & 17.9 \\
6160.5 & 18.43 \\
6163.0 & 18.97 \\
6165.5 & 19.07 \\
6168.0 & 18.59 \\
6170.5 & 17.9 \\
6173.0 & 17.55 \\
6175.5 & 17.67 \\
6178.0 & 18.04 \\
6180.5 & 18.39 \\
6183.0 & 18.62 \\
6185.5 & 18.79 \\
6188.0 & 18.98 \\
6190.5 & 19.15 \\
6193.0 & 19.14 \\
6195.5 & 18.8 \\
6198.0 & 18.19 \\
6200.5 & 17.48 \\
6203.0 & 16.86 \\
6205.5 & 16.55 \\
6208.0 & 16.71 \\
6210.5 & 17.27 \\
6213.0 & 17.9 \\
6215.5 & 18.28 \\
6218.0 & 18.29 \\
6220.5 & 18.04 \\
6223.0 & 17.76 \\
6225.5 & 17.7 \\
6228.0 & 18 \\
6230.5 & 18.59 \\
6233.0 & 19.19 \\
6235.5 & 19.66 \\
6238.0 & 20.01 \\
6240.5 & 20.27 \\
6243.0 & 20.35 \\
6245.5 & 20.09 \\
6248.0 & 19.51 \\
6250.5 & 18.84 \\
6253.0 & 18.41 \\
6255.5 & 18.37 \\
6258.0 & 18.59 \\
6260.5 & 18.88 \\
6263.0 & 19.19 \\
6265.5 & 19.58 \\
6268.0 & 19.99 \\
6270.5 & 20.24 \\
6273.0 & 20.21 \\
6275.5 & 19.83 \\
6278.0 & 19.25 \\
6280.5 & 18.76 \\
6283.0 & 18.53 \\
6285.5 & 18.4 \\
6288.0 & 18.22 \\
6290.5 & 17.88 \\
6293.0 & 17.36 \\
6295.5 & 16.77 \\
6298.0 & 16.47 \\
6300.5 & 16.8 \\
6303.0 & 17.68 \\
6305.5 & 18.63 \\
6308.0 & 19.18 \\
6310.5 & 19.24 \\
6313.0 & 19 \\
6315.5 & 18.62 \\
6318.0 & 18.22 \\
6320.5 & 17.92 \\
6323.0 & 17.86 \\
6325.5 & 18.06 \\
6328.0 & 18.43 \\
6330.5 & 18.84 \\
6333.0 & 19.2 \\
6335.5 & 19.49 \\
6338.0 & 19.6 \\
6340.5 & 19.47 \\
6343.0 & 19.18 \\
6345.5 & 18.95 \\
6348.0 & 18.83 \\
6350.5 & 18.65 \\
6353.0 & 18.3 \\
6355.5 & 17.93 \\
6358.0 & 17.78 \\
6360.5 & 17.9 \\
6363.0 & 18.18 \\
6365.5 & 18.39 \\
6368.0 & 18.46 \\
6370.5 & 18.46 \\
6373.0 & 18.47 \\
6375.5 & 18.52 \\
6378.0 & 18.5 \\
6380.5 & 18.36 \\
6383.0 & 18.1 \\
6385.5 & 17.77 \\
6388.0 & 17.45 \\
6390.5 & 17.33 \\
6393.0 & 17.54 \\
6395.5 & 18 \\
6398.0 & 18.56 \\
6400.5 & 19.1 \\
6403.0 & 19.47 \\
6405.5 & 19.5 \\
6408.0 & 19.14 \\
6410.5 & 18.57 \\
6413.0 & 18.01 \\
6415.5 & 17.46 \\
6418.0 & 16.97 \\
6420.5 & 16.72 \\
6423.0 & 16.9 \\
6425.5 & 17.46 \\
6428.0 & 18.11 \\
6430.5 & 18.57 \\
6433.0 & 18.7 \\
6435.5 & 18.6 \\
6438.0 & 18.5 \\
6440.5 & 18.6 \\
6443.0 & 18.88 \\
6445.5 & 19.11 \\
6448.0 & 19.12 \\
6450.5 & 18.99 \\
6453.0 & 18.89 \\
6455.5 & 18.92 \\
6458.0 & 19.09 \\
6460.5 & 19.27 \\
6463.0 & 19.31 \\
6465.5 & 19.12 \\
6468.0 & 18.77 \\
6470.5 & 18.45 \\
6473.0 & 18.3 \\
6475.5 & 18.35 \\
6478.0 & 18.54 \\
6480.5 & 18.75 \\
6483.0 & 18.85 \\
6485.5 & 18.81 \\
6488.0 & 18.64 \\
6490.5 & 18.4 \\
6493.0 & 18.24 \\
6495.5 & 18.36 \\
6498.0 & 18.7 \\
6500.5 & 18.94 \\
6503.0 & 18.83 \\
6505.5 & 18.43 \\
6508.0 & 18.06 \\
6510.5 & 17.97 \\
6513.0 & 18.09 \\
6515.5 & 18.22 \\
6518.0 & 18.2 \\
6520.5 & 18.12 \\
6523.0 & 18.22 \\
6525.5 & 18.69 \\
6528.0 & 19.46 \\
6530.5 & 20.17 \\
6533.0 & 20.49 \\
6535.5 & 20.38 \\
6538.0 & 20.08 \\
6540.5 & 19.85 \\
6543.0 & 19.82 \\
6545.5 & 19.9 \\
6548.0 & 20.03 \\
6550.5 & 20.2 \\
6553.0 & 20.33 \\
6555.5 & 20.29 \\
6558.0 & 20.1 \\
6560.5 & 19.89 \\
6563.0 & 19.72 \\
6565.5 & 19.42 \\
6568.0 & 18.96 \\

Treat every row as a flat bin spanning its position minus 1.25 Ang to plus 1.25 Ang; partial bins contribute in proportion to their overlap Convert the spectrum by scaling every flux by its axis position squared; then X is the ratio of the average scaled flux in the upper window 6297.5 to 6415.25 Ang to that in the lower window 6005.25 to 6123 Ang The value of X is 1.3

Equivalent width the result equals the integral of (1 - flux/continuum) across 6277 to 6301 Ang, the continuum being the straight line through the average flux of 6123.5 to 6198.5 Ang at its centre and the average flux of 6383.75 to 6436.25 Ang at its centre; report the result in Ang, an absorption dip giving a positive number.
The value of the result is -0.12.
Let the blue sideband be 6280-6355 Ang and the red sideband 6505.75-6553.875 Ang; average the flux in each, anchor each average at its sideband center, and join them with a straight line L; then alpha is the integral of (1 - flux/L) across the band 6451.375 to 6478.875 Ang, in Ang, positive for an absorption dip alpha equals 0.2 Ang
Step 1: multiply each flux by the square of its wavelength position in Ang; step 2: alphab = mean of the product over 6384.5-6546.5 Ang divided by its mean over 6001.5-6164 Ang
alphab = 1.31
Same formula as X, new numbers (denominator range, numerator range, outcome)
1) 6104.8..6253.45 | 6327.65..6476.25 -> 1.12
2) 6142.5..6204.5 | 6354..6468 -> 1.09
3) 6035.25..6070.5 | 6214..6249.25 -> 1.34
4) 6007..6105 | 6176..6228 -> 1.21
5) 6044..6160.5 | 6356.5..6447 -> 1.21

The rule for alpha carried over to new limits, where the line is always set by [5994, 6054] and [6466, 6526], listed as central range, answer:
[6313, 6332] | -1.38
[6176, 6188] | -1.86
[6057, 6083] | -1.81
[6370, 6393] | -0.66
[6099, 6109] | -2.17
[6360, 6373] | -0.65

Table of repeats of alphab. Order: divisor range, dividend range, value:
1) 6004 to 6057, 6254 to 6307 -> 1.39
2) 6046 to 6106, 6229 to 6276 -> 1.23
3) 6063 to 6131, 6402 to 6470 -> 1.20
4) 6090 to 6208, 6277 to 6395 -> 1.11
